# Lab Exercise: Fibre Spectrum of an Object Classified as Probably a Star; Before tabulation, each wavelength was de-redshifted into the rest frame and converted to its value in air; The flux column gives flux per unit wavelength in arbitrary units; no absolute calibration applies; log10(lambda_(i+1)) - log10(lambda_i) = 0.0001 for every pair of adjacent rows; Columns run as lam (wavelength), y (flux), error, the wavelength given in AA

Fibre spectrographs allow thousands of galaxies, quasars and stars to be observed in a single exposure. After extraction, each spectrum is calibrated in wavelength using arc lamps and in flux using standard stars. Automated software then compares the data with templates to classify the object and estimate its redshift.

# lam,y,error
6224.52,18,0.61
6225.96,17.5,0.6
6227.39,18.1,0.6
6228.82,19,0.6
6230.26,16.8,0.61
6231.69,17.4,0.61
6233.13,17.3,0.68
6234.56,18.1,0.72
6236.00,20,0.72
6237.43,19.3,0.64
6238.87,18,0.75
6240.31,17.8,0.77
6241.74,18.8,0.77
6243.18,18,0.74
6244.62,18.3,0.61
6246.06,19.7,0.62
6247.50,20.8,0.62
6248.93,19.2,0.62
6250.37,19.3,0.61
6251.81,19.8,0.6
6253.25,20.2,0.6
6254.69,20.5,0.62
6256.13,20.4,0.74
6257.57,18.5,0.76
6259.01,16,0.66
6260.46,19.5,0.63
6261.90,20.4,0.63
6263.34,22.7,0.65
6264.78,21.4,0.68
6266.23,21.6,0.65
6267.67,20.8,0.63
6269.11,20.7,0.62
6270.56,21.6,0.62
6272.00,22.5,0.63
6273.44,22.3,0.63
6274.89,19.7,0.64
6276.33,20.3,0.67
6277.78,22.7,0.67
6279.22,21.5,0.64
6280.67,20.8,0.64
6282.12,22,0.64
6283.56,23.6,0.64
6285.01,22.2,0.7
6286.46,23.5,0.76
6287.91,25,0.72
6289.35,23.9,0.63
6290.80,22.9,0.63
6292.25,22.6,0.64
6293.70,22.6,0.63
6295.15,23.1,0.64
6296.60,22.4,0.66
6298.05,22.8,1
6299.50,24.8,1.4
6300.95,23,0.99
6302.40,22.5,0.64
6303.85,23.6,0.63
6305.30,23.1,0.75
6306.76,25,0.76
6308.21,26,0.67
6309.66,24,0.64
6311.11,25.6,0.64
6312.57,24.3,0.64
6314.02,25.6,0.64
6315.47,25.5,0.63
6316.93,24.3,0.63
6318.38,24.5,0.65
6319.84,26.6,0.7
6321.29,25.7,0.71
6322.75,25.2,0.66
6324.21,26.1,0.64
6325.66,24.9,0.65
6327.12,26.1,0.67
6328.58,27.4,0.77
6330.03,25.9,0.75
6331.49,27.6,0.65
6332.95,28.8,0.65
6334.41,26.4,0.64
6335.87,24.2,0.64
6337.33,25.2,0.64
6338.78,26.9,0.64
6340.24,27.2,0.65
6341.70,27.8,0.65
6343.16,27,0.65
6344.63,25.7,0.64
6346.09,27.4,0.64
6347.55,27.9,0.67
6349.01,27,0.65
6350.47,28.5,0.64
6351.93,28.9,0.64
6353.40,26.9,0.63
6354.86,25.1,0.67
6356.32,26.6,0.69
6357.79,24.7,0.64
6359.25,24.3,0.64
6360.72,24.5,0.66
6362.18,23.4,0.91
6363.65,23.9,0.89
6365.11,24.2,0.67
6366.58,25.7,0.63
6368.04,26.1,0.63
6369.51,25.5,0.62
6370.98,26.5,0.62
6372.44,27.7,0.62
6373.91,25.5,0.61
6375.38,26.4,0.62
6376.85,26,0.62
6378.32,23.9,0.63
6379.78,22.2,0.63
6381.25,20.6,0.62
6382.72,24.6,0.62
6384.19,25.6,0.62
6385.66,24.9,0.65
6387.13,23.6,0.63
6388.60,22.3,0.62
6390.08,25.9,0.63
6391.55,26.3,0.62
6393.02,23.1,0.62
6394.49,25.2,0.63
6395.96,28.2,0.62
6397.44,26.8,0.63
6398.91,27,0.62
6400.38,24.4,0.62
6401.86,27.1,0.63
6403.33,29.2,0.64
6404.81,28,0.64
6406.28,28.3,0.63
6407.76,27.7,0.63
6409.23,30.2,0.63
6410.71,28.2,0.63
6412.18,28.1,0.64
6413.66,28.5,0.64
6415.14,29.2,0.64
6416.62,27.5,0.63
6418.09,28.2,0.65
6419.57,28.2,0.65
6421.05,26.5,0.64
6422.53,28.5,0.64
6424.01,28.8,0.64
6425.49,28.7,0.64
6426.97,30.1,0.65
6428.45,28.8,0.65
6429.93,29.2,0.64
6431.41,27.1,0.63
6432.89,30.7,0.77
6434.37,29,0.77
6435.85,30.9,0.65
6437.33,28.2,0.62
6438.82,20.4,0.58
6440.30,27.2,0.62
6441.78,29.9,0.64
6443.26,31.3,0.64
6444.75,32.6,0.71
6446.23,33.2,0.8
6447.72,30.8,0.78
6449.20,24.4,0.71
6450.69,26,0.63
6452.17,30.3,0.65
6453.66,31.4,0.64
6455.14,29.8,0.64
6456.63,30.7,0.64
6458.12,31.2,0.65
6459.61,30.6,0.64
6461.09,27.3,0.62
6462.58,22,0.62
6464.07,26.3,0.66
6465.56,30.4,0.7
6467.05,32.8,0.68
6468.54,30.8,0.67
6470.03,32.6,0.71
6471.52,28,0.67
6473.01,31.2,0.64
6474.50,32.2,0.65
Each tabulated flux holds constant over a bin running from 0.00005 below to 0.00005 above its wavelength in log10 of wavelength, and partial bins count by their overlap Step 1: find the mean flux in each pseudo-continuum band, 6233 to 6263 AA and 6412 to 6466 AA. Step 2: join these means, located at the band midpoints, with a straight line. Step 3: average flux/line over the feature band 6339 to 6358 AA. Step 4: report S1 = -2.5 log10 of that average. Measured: -0.12 mag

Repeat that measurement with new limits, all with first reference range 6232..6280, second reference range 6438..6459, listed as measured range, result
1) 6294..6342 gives -0.10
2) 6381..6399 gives 0.06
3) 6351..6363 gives -0.03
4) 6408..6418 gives -0.04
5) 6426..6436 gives -0.04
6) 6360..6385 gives 0.03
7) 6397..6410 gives -0.02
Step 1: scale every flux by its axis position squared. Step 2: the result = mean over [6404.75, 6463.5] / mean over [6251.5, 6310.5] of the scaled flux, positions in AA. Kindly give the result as 1.37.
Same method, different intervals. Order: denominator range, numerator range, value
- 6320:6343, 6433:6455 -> 1.14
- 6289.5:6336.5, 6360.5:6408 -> 1.05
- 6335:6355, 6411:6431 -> 1.08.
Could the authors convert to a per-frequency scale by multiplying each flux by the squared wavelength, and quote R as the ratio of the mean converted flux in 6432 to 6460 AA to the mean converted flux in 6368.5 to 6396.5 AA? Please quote 1.2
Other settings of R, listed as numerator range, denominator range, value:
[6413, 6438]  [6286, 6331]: 1.22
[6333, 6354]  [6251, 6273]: 1.35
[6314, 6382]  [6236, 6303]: 1.26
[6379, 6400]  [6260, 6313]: 1.13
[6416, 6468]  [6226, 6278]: 1.56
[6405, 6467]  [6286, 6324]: 1.24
